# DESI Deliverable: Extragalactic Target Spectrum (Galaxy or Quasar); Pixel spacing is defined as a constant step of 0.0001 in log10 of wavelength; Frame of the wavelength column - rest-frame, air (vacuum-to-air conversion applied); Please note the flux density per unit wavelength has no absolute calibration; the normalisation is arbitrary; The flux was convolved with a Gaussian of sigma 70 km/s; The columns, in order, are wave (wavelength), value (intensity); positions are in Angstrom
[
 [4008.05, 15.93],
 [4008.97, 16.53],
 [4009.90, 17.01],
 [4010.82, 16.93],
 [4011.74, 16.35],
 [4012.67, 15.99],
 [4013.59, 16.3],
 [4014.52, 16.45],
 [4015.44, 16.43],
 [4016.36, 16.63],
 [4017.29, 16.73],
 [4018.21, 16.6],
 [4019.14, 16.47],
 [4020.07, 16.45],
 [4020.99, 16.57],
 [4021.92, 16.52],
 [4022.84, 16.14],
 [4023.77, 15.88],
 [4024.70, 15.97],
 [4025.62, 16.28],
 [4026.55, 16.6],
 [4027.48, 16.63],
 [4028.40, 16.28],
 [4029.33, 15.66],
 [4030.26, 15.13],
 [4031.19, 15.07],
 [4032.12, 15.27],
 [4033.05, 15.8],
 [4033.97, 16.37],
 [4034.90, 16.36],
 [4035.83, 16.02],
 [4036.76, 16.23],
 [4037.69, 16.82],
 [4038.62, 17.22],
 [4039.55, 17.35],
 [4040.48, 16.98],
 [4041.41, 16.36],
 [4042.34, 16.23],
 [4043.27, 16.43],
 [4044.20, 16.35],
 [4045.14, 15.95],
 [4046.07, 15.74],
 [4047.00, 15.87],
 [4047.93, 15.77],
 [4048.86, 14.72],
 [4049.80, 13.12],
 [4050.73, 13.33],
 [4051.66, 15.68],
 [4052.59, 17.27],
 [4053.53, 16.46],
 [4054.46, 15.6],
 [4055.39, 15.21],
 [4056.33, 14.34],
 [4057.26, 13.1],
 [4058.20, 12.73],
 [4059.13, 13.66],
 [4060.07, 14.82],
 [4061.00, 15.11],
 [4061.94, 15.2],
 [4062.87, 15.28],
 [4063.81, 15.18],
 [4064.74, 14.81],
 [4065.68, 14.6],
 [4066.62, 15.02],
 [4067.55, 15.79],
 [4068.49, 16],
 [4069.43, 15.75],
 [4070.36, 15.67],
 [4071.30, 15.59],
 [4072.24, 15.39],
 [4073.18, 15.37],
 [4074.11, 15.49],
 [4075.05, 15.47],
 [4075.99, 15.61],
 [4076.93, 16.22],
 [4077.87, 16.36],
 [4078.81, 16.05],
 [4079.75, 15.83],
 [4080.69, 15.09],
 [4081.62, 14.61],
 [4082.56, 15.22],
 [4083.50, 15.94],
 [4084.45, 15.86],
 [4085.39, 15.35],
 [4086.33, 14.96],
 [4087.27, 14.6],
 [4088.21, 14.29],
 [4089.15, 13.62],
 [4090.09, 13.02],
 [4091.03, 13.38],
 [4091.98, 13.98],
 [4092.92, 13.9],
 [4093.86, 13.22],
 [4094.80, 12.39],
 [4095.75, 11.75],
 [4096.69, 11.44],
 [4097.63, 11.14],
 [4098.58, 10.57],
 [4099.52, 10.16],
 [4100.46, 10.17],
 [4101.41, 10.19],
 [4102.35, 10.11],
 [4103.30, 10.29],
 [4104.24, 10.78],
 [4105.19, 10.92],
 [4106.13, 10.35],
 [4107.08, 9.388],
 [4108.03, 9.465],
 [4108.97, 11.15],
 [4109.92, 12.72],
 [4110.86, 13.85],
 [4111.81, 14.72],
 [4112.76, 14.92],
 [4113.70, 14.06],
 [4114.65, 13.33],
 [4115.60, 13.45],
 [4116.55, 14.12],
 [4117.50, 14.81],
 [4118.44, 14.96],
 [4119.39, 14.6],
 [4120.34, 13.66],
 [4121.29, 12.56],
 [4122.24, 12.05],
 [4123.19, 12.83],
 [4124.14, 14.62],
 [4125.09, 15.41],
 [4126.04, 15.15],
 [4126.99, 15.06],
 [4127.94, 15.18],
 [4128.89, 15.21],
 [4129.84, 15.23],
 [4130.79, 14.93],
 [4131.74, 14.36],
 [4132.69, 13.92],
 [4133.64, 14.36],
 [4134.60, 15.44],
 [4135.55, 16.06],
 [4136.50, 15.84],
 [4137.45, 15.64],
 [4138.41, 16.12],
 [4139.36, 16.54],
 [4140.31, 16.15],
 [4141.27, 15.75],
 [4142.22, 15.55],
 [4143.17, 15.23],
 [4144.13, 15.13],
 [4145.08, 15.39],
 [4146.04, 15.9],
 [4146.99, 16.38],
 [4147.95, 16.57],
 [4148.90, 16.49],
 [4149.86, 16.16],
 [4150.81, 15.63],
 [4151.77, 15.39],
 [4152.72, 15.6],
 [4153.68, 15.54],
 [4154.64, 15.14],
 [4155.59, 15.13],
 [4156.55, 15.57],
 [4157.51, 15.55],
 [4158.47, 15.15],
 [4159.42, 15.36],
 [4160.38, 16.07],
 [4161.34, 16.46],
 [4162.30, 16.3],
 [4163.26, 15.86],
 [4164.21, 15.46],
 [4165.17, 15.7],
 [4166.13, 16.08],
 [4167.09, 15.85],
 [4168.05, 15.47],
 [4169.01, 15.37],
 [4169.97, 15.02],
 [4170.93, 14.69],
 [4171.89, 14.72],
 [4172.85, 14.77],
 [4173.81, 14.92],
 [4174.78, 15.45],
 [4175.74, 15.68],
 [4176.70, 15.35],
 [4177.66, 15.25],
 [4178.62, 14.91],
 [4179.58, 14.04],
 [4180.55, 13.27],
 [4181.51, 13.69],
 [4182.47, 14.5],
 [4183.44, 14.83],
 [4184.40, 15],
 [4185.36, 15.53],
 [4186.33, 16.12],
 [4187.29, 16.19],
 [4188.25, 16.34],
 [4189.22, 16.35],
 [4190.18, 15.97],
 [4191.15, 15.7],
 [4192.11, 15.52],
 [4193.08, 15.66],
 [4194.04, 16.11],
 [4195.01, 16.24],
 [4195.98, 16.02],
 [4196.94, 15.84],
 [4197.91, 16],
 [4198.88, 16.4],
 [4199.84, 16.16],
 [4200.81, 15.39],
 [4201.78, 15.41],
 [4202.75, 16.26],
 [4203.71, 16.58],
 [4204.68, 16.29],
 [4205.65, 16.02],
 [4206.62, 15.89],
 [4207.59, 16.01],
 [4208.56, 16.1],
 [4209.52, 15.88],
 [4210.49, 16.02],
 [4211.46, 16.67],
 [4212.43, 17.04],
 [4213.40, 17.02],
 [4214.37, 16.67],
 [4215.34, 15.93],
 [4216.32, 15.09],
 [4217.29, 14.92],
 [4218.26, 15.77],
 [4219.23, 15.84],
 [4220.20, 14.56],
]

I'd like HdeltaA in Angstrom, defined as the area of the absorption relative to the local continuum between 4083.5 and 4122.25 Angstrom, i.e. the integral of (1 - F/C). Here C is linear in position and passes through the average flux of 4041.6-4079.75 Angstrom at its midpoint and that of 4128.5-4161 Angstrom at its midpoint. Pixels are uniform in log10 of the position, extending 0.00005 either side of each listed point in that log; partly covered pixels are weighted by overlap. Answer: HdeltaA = 6.77 Angstrom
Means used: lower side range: 15.3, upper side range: 15.5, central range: 12.7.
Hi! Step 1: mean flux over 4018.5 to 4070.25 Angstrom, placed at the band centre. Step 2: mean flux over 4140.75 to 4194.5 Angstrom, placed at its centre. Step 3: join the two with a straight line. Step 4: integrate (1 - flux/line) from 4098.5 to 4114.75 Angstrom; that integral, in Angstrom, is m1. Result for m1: 4.3 Angstrom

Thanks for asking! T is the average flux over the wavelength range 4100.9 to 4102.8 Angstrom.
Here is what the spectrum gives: 10.1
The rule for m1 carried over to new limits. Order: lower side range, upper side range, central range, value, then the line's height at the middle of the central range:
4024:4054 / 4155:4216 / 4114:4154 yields 1.83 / 15.8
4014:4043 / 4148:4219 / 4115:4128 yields 1.46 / 15.9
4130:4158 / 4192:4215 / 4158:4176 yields 0.34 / 15.8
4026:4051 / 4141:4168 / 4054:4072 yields 1.09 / 15.9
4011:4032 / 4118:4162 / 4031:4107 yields 6.23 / 15.8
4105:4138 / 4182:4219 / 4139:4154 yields -1.36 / 14.5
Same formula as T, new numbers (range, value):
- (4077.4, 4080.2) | 16.1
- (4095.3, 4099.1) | 11.2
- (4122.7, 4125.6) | 14.3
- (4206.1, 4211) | 16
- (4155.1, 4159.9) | 15.4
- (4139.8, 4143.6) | 15.7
